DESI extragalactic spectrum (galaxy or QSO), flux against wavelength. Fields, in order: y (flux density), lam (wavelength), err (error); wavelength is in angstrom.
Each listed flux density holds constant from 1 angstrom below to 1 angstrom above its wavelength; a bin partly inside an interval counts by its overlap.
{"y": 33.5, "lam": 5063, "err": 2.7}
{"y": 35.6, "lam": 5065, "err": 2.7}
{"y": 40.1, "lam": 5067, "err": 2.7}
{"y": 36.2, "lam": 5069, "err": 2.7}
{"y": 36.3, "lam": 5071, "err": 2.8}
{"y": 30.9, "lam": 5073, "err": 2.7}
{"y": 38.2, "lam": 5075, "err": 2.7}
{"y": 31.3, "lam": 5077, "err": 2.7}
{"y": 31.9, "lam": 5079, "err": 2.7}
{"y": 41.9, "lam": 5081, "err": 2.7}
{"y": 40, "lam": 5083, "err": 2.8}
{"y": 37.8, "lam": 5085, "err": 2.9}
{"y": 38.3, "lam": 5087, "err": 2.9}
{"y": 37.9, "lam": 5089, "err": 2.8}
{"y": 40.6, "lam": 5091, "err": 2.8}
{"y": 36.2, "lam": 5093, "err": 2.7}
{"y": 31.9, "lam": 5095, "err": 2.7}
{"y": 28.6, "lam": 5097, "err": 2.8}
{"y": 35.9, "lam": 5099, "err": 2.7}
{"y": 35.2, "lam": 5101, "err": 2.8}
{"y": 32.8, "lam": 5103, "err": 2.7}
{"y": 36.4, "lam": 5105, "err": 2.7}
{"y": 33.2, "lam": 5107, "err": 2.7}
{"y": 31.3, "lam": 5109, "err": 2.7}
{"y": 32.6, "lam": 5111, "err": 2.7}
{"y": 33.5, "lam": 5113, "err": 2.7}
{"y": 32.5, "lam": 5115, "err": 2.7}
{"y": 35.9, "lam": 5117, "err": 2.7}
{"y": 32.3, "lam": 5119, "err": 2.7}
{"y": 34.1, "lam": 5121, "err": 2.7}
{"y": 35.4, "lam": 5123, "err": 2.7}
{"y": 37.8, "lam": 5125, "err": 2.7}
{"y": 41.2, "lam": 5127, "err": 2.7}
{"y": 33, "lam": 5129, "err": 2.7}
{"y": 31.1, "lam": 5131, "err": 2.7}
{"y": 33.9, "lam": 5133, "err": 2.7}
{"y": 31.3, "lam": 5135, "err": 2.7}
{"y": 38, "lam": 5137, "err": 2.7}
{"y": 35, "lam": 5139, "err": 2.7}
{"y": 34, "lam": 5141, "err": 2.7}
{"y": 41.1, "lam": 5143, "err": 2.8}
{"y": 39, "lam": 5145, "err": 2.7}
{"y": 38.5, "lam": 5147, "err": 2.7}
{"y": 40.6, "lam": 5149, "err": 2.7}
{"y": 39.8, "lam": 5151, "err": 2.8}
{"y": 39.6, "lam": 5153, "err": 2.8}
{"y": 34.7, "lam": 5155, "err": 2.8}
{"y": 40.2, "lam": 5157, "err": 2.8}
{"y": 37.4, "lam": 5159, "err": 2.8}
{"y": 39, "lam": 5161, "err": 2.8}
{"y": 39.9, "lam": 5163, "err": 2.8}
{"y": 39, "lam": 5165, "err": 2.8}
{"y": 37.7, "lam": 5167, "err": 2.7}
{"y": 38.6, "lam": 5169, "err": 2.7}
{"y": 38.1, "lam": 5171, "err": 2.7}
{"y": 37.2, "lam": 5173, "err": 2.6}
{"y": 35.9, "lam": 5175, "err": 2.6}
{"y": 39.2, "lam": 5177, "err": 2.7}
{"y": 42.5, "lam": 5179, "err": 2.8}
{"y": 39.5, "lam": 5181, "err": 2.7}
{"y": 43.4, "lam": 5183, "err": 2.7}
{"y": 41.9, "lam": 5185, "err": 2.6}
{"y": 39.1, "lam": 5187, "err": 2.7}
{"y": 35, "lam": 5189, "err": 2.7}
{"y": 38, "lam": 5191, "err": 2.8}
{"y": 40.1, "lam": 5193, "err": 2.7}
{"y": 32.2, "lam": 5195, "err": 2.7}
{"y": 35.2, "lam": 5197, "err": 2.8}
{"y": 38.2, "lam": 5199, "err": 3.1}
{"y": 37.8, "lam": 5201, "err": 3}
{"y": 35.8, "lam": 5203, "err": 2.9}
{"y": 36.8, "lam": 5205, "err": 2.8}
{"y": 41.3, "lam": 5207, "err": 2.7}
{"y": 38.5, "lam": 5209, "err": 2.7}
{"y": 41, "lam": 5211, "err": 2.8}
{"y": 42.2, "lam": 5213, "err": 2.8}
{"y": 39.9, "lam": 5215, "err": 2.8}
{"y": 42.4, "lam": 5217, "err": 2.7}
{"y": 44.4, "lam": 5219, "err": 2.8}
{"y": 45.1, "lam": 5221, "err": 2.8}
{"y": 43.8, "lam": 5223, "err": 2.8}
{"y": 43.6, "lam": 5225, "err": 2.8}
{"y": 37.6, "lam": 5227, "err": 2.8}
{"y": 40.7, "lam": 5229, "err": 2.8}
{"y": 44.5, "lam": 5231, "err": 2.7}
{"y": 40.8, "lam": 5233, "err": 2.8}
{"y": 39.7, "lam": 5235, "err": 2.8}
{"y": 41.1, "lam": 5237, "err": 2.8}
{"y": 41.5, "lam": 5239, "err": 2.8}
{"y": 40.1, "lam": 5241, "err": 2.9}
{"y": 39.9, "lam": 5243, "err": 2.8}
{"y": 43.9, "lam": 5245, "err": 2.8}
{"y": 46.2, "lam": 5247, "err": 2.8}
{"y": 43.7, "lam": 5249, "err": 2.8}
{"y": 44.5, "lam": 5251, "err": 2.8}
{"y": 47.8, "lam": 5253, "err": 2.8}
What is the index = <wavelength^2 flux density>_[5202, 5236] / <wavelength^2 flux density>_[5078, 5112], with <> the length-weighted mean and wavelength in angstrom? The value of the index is 1.22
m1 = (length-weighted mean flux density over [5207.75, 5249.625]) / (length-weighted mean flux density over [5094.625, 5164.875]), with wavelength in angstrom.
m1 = 1.17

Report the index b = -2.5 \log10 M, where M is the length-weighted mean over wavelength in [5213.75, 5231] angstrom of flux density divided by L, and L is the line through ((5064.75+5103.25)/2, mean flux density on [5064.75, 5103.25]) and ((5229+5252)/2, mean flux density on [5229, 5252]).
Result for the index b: -0.02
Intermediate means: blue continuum 35.9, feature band 42.3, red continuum 42.3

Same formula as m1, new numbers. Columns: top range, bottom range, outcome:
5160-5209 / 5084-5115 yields 1.11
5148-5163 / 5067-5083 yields 1.08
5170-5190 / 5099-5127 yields 1.14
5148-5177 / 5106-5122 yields 1.16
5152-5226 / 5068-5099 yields 1.10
